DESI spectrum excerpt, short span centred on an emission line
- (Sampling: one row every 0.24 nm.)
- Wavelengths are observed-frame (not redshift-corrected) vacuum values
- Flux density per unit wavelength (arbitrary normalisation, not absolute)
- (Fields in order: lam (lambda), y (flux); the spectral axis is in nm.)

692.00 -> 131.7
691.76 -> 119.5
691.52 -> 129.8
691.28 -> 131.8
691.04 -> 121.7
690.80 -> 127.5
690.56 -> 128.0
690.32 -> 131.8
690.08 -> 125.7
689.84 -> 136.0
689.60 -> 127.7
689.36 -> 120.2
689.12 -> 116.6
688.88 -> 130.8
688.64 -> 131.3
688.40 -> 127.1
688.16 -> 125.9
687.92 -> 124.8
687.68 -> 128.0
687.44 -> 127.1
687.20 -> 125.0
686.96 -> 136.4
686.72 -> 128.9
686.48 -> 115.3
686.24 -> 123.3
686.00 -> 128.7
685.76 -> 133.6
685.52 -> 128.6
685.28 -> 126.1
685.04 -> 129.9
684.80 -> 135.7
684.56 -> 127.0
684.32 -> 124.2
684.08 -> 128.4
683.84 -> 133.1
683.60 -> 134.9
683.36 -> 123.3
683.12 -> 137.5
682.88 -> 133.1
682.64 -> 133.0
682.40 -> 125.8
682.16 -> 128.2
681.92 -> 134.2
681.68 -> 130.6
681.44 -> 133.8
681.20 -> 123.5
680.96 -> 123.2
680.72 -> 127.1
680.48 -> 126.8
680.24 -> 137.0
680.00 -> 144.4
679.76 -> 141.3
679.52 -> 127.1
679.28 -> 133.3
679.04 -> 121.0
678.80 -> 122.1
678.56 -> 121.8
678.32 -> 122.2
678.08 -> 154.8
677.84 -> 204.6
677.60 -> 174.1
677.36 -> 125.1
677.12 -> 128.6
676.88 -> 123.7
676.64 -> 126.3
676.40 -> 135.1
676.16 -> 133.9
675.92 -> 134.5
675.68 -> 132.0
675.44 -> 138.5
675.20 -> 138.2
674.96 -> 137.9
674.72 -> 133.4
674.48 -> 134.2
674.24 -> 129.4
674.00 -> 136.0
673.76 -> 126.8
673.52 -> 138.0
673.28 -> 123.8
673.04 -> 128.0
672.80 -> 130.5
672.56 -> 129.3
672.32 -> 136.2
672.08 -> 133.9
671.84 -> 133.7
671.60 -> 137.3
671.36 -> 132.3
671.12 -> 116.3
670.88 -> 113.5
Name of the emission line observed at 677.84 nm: H-alpha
